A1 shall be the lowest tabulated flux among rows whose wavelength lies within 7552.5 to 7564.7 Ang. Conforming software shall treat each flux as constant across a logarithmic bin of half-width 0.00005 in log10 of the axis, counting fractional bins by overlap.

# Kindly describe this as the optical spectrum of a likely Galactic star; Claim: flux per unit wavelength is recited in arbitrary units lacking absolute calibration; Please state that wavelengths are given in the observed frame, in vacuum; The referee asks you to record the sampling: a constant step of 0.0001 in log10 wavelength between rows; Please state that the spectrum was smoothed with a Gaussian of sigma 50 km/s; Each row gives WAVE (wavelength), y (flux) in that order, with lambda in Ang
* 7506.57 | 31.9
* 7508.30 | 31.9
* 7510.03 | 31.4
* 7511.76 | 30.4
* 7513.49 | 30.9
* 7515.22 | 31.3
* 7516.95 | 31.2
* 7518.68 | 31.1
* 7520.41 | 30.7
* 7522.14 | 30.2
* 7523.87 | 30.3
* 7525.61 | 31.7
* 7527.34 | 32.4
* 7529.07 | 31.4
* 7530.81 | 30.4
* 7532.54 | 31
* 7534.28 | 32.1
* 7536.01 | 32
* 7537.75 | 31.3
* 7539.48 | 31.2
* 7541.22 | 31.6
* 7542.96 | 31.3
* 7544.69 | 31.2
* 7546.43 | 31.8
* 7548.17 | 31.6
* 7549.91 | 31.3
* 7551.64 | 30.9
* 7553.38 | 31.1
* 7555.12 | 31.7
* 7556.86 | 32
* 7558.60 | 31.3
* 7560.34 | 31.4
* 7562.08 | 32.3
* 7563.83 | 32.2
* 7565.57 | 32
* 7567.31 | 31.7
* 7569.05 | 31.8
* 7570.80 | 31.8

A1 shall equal 31.1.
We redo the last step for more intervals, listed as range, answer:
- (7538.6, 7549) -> 31.2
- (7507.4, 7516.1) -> 30.4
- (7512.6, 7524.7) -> 30.2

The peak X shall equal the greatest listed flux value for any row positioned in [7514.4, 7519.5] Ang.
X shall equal 31.3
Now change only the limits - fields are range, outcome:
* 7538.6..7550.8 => 31.8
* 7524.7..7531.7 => 32.4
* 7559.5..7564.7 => 32.3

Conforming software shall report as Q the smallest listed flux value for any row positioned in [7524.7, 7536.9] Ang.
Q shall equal 30.4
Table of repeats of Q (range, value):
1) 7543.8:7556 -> 30.9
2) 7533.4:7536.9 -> 32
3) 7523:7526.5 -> 30.3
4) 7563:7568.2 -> 31.7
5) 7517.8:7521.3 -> 30.7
